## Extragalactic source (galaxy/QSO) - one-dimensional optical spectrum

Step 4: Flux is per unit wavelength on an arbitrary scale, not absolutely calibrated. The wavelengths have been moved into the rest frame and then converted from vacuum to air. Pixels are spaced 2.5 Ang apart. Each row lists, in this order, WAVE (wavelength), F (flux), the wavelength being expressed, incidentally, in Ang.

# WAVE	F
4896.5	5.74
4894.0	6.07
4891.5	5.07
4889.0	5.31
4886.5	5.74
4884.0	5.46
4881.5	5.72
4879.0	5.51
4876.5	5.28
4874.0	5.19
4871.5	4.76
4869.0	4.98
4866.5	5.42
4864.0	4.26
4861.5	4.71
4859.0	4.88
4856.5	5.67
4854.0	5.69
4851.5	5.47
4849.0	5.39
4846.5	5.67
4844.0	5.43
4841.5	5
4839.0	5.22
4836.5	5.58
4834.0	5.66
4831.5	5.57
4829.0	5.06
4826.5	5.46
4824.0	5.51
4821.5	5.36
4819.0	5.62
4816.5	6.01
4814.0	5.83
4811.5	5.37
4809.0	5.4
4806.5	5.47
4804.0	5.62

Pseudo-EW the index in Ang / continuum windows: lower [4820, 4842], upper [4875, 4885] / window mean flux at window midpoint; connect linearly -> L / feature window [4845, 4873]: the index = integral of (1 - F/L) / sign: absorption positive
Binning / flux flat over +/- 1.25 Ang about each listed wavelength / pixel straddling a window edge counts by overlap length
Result 1.4 Ang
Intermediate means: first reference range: 5.4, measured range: 5.18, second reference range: 5.49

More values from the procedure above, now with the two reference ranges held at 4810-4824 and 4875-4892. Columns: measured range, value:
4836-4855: 0.4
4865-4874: 0.7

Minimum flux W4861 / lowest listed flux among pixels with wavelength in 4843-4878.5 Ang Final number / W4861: 4.26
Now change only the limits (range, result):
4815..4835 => 5.06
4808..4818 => 5.37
